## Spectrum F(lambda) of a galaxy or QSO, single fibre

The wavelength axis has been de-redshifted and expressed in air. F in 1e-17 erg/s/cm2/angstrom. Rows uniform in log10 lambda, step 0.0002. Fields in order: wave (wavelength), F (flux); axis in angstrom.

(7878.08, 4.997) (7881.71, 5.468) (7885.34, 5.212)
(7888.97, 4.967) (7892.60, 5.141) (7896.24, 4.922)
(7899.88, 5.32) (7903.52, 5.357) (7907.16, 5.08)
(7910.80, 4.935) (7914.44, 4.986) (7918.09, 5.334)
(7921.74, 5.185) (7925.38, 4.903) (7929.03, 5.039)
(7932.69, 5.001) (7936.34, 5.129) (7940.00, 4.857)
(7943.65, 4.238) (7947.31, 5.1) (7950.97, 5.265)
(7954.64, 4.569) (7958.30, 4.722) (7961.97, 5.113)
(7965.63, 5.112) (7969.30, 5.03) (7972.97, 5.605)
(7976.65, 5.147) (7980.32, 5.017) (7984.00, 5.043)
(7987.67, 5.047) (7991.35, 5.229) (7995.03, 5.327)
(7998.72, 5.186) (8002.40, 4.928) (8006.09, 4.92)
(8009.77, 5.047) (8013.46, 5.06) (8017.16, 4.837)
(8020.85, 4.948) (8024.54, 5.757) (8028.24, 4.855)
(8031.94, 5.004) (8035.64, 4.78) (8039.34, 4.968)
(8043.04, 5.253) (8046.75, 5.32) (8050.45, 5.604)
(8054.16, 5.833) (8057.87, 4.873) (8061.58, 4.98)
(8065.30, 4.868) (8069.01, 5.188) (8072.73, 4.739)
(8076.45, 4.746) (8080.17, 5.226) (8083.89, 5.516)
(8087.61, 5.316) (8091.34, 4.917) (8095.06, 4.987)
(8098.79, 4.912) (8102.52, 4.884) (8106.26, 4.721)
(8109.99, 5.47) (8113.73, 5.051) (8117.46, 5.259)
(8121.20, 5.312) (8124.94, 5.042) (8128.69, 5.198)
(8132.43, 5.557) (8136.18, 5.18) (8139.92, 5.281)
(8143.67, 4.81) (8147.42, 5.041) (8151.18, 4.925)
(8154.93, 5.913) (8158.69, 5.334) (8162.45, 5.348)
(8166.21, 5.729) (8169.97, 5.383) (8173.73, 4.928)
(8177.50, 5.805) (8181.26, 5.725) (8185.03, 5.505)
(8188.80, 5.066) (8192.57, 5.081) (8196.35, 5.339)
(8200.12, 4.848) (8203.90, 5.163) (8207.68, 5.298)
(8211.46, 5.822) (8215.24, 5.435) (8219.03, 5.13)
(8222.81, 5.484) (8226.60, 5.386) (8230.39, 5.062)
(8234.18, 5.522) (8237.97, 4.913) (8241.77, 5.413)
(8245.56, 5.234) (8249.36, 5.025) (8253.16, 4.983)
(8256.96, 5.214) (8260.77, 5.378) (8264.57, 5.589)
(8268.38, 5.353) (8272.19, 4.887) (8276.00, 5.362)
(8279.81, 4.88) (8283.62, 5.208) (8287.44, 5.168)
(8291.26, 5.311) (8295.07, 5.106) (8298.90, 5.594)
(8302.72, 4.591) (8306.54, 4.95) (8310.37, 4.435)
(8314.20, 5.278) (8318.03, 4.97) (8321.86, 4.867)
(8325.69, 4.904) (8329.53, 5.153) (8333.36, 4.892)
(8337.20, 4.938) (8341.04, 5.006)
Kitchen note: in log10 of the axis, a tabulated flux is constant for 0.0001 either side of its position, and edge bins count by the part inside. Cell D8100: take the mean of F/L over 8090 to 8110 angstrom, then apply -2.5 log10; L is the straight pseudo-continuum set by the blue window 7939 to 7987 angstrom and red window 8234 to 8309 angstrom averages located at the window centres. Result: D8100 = 0.03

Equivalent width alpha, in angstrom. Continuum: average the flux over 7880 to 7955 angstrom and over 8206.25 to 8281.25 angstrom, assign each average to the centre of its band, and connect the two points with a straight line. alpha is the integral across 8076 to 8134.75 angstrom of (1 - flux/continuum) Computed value 0.4 angstrom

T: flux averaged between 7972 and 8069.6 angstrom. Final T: 5.13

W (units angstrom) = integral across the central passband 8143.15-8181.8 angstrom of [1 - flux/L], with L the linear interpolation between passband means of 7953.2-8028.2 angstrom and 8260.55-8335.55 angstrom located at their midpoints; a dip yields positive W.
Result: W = -2.1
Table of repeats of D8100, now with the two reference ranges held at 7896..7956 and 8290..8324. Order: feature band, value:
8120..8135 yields -0.05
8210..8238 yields -0.07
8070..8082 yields 0.02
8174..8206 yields -0.06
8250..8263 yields -0.04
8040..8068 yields -0.05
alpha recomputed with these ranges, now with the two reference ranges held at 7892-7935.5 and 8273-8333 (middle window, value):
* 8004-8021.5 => 0.4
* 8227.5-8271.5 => -1.6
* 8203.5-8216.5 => -1.0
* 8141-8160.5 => -0.5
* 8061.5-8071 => 0.1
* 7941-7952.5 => 0.5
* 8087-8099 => 0.1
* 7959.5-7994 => -0.4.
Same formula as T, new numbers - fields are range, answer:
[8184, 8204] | 5.15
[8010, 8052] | 5.12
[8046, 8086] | 5.17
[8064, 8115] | 5.04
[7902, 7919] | 5.12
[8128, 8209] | 5.3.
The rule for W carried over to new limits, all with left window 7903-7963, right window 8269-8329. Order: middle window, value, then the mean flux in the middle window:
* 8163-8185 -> -2.1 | 5.5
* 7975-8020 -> -0.7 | 5.06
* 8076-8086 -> -0.4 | 5.23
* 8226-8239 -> -0.5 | 5.23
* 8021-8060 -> -1.7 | 5.21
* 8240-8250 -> -0.4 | 5.25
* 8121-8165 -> -2.1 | 5.25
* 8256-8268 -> -0.9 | 5.4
